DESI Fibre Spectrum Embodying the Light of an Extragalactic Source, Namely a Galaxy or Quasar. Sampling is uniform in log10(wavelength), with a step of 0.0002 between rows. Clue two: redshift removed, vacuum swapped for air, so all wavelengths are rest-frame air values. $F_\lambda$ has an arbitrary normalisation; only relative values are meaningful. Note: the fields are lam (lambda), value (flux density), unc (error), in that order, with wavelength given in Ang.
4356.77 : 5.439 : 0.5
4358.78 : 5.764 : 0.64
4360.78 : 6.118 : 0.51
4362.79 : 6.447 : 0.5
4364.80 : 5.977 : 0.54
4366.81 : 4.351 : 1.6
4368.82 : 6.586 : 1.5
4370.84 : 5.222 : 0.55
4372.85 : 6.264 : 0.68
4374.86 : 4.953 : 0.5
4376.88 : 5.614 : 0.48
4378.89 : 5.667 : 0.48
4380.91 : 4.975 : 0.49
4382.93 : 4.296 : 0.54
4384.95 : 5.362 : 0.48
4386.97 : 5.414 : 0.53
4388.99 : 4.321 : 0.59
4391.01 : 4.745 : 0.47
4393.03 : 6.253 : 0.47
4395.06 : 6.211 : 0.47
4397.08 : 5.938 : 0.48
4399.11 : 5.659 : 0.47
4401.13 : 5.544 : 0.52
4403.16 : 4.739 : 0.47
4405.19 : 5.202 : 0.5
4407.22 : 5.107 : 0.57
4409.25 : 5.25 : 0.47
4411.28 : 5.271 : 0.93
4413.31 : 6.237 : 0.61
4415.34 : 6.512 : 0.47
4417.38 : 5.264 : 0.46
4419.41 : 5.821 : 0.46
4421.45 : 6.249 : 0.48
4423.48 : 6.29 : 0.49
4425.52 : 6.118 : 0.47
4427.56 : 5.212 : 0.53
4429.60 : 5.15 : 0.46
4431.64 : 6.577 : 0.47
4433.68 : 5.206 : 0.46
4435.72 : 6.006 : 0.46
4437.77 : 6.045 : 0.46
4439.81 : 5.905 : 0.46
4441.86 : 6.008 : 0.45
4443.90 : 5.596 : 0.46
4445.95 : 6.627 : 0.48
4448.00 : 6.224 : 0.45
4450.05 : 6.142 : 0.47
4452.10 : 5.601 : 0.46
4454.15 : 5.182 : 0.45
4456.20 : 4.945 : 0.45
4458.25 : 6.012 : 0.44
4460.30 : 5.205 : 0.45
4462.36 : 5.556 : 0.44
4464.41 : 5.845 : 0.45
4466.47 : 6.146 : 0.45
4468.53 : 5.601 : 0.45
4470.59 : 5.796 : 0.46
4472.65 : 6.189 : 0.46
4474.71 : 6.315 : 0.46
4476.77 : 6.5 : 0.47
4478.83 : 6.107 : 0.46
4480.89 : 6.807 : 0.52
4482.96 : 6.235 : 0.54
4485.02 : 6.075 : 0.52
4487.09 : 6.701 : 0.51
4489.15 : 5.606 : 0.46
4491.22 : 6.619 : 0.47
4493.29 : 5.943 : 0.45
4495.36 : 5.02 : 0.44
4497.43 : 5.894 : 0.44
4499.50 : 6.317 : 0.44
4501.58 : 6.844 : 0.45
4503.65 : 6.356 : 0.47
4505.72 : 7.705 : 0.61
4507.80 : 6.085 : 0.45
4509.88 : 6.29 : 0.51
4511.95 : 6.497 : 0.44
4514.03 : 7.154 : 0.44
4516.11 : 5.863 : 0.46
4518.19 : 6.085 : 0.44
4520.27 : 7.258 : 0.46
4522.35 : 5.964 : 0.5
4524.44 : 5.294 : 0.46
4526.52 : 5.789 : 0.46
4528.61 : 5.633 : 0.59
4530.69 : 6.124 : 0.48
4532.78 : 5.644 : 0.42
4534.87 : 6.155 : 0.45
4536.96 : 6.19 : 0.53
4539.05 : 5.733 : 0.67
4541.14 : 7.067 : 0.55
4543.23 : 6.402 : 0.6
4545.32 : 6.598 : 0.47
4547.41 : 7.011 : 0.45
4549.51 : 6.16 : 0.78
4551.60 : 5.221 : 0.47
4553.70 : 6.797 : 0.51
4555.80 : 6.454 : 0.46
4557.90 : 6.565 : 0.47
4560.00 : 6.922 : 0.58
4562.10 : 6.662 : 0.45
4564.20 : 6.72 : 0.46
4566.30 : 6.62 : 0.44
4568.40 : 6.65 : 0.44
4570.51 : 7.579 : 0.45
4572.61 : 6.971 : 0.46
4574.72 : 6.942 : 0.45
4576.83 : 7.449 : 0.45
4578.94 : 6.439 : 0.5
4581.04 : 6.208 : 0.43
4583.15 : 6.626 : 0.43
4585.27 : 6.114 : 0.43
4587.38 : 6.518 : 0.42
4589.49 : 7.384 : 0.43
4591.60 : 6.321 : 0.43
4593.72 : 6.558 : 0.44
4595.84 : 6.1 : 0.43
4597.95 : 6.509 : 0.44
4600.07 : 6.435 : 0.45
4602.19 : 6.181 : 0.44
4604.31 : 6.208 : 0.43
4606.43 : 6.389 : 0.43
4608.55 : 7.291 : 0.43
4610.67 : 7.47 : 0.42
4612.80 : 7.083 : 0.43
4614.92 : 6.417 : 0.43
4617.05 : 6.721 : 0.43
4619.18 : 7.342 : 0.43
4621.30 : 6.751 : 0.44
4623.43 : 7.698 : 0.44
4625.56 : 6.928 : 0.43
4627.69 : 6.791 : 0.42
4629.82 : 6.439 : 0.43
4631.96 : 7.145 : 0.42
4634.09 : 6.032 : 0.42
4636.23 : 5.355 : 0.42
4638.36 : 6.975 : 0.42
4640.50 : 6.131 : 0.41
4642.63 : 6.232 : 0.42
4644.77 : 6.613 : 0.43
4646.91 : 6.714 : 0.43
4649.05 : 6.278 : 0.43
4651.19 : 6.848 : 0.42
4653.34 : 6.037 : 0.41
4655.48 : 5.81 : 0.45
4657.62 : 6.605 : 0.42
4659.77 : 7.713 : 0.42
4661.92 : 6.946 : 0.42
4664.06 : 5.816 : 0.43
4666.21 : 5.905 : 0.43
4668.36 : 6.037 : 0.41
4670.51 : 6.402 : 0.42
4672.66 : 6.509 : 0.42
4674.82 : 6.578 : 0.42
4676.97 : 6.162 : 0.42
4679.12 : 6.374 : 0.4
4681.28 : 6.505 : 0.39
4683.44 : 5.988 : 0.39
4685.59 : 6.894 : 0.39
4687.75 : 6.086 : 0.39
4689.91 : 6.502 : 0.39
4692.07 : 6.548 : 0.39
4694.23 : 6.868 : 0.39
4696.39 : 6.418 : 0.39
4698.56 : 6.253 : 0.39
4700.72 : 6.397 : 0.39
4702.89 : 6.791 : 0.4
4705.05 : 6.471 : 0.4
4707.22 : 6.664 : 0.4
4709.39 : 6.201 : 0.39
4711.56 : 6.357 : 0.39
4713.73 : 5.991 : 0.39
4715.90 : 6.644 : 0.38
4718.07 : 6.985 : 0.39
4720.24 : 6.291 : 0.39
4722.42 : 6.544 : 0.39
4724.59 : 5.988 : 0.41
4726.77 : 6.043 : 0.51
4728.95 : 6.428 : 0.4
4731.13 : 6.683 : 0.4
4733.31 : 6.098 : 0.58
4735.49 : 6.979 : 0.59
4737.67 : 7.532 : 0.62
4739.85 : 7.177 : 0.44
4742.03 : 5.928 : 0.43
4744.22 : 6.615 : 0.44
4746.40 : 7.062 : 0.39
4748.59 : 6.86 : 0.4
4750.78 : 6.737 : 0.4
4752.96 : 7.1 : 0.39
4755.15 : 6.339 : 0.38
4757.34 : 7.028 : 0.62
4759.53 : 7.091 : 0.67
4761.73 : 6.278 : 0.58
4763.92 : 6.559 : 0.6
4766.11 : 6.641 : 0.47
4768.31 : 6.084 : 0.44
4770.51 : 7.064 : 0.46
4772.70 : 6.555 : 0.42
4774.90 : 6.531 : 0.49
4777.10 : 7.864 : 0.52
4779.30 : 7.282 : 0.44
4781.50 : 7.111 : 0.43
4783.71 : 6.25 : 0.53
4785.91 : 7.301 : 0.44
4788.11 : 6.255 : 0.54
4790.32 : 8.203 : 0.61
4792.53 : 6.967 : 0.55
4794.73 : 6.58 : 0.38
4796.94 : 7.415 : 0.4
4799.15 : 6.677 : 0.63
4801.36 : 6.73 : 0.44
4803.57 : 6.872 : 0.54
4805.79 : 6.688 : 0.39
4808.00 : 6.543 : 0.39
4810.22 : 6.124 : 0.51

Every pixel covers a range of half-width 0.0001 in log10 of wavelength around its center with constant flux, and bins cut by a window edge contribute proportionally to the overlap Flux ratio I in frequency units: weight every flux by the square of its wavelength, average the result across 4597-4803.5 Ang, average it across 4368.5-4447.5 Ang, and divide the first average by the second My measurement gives 1.34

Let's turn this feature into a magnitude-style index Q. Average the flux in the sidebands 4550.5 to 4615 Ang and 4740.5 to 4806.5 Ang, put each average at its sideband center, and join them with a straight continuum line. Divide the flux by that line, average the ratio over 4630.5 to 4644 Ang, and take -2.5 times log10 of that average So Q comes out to 0.06 mag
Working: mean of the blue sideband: 6.64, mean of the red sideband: 6.83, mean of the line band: 6.32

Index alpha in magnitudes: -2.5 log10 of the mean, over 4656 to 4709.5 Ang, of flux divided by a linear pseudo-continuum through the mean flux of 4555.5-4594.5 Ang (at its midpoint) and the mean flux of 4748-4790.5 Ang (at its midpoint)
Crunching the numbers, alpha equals 0.05 mag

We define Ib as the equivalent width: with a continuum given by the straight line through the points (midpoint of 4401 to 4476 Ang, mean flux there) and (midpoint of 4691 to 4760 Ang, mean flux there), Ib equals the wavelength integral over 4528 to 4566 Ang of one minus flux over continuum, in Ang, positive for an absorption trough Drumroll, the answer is -1.7 Ang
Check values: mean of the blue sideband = 5.75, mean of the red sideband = 6.59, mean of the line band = 6.35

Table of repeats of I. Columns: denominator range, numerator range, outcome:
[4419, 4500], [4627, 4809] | 1.25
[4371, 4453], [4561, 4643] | 1.29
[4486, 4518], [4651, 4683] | 1.09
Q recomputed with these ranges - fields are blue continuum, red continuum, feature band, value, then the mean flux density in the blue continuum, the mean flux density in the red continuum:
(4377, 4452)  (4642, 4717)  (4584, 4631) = -0.083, 5.64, 6.43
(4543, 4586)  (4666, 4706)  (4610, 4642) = -0.035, 6.63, 6.42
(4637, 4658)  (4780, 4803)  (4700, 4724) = 0.029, 6.41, 6.95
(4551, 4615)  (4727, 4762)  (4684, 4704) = 0.032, 6.65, 6.74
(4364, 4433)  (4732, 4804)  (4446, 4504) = -0.035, 5.54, 6.84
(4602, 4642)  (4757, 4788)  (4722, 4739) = 0.038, 6.71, 6.81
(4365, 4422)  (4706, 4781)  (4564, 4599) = -0.099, 5.47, 6.66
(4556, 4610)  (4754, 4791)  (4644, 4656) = 0.053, 6.66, 6.83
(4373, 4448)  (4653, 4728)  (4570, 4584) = -0.131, 5.61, 6.41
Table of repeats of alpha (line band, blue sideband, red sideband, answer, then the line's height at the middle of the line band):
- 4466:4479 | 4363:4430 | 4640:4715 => -0.06 mag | 5.77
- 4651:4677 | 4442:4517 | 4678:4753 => 0.01 mag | 6.44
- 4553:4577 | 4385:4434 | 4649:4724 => -0.13 mag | 6.07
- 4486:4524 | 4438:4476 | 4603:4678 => -0.05 mag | 6.03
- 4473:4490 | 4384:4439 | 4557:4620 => -0.04 mag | 6.05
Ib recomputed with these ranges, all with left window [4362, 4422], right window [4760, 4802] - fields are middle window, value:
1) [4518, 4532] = -0.1 Ang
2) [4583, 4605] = -0.8 Ang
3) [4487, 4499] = -0.1 Ang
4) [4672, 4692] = 0.4 Ang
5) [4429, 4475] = -0.8 Ang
